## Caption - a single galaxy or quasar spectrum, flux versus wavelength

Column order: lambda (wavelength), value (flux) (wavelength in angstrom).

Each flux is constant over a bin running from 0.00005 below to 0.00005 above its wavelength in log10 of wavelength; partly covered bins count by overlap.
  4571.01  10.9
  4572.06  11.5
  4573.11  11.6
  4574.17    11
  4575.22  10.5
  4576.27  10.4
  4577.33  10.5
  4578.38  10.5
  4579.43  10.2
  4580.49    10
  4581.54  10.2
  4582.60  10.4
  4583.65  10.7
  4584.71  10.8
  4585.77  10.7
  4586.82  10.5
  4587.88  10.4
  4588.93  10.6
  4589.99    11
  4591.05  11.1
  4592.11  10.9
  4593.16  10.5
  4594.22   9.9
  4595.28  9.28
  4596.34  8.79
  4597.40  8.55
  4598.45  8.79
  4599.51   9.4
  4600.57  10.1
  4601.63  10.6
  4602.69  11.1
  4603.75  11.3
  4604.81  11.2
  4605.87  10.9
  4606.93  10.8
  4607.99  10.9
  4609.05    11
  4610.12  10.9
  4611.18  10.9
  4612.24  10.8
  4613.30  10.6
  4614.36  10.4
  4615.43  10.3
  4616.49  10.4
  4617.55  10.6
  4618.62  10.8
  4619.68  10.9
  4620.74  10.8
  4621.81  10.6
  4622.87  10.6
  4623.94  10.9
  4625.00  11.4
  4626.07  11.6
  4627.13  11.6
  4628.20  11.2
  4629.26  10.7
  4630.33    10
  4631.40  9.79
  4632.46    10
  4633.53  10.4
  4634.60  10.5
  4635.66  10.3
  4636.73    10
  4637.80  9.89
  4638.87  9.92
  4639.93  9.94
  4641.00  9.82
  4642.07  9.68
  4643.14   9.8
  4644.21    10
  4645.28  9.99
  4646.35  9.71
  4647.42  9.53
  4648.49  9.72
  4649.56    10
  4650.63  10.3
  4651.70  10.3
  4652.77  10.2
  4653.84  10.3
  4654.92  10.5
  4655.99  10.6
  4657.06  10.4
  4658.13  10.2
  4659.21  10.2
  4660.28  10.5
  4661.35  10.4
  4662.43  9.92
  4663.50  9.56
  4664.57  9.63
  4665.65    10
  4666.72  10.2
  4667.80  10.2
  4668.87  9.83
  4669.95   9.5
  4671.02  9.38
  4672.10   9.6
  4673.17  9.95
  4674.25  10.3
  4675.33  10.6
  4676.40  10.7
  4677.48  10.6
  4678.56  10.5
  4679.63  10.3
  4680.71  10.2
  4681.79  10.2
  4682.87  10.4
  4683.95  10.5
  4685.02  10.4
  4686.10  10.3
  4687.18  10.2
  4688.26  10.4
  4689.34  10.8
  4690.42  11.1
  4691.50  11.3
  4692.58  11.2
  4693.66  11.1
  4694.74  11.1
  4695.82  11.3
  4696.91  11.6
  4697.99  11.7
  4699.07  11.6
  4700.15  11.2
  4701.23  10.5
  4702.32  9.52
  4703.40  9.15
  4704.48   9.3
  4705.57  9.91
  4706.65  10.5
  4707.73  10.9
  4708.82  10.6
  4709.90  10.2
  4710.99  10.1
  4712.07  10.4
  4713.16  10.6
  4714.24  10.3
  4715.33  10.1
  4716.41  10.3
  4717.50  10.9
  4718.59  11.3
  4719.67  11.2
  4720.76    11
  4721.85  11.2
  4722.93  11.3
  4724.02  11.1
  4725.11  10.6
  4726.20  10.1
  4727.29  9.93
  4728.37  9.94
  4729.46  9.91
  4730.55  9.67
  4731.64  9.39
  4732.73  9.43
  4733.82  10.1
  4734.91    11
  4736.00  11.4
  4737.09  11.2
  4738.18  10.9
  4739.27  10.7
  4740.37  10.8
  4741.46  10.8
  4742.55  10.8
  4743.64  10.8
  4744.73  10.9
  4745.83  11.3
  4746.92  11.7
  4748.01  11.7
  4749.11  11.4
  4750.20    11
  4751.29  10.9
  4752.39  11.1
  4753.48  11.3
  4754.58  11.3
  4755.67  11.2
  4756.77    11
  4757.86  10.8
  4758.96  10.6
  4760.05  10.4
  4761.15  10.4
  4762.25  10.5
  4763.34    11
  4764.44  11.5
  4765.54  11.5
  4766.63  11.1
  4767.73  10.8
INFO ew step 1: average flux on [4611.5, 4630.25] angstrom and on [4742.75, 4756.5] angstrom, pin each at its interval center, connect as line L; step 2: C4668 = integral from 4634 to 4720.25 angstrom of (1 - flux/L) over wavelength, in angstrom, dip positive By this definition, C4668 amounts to 5.2 angstrom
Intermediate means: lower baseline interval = 10.8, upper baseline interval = 11.2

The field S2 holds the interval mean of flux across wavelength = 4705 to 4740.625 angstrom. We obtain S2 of 10.5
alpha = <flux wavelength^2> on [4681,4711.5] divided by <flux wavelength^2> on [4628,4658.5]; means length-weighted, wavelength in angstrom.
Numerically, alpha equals 1.07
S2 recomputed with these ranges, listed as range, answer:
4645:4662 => 10.2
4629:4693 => 10.2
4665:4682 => 10.1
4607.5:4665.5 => 10.4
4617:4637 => 10.7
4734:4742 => 10.9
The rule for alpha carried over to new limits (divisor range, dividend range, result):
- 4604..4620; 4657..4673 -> 0.95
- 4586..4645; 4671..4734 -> 1.04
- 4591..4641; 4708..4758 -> 1.08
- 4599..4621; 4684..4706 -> 1.04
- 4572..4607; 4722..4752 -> 1.10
